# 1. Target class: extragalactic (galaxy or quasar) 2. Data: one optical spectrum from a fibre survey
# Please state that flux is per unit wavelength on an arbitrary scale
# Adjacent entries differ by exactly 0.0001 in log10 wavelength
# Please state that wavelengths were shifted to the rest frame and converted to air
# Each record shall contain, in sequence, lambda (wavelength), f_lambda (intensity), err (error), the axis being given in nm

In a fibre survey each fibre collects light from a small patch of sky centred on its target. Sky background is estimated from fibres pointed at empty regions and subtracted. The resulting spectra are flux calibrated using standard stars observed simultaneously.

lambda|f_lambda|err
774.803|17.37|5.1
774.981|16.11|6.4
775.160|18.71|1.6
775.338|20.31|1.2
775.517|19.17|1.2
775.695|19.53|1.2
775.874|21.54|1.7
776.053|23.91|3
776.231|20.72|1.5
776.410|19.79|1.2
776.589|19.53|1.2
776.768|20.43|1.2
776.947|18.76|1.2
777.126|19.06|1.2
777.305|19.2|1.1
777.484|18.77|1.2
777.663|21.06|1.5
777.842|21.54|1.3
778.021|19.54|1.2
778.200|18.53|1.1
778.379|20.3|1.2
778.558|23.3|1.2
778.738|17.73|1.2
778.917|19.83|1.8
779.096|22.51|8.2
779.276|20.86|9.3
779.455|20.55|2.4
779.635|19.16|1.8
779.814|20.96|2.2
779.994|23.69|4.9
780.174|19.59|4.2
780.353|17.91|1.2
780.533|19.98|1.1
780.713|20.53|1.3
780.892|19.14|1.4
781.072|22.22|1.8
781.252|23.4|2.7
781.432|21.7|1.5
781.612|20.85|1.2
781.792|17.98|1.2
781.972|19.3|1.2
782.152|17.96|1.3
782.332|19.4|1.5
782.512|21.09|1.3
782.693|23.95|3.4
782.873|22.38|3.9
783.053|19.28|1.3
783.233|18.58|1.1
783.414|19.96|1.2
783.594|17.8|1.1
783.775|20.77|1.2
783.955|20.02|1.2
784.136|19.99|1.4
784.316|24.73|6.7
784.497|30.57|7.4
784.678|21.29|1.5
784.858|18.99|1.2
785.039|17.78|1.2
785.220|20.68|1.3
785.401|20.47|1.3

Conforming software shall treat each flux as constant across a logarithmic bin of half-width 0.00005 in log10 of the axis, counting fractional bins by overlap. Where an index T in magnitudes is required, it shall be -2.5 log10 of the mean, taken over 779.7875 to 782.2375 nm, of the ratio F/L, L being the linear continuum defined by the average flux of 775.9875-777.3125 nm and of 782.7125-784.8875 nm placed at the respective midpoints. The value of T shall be 0.03 mag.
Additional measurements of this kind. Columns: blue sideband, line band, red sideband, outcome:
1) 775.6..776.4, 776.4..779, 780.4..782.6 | 0.060 mag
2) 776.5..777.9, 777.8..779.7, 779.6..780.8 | -0.016 mag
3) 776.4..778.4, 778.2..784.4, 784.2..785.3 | 0.030 mag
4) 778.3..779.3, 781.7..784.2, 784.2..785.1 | 0.118 mag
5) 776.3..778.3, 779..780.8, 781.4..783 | -0.026 mag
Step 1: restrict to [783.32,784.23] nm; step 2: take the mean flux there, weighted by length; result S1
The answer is 19.7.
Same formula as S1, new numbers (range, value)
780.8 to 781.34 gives 21.6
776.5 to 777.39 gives 19.4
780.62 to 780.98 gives 19.9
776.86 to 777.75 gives 19.4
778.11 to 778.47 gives 19.5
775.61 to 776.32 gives 21.4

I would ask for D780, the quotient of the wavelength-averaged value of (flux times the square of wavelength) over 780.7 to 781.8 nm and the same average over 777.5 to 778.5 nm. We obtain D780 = 1.1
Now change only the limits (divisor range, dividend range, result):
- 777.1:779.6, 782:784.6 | 1.06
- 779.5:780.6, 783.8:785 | 1.11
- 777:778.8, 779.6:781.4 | 1.05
